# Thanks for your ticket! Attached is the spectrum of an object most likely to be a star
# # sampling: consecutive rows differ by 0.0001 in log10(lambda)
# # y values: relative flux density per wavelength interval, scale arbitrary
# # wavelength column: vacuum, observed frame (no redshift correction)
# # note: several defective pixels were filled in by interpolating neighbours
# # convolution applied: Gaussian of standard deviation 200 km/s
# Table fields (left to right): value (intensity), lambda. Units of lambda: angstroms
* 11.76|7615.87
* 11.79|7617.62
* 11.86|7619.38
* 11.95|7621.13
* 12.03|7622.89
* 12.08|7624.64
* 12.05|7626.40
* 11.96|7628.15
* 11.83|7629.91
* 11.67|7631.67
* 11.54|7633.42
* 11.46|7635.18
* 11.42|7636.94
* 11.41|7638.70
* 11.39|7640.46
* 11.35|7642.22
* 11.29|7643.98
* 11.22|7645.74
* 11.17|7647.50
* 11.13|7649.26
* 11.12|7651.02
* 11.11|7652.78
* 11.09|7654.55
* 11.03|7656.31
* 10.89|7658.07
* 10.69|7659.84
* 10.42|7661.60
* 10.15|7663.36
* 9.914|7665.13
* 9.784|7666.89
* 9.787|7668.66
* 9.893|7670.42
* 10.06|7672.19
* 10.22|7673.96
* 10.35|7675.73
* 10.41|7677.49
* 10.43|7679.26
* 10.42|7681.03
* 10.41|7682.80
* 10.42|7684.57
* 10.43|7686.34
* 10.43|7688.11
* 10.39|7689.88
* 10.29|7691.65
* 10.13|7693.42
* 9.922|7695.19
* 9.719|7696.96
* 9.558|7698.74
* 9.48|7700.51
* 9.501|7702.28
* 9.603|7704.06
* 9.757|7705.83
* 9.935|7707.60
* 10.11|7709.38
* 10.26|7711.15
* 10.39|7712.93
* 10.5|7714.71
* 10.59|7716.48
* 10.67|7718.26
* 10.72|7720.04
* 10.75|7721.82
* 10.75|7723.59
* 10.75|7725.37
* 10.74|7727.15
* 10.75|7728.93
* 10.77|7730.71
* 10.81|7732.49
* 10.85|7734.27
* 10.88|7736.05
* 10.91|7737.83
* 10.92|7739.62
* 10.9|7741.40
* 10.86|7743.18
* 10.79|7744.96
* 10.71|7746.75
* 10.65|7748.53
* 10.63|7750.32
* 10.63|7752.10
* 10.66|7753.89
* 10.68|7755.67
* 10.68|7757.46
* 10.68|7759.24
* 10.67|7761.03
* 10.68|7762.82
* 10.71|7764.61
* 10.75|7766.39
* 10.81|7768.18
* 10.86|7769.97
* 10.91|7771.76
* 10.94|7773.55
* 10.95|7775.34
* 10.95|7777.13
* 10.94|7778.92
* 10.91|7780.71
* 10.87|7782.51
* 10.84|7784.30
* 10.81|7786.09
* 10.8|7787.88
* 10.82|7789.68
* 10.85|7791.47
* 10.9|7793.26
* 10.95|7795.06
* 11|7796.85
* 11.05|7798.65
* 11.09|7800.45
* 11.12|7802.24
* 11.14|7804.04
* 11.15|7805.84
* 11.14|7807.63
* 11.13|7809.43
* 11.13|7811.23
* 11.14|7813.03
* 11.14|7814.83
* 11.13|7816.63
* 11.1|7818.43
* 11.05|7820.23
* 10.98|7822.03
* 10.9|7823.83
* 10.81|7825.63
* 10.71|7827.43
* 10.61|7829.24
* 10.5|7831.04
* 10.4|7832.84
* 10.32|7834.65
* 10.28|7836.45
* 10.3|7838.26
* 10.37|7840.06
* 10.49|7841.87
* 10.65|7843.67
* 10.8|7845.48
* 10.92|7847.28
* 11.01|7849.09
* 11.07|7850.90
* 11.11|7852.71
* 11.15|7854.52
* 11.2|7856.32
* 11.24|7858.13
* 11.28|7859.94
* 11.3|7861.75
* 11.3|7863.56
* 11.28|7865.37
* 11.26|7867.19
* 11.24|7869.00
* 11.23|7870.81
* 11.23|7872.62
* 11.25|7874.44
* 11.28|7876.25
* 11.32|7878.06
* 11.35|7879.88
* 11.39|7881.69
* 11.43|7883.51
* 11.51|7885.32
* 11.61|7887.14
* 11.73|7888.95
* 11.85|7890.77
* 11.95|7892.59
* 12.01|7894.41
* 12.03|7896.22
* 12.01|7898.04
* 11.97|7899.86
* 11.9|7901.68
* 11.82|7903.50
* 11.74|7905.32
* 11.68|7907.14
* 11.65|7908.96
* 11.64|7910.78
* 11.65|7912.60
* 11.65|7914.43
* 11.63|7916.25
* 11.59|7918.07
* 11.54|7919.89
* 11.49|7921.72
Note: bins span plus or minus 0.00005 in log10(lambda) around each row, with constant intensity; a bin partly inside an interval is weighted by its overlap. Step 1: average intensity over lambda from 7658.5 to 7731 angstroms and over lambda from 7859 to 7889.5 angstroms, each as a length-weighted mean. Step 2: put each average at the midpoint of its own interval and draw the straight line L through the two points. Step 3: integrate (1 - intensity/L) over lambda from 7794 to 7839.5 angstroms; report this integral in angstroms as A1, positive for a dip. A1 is 0.4 angstroms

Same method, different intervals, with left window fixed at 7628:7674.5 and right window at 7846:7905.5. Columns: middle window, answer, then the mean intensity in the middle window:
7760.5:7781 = 0.65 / 10.8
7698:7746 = 2.66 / 10.5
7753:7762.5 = 0.42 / 10.7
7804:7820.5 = 0.25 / 11.1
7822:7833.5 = 0.66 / 10.7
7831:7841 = 0.88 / 10.3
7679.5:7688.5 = 0.47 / 10.4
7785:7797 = 0.40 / 10.9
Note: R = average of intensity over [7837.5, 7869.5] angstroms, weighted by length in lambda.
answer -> 11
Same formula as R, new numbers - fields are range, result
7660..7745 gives 10.3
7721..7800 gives 10.8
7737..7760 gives 10.7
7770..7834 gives 10.9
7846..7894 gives 11.3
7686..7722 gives 10.1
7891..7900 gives 12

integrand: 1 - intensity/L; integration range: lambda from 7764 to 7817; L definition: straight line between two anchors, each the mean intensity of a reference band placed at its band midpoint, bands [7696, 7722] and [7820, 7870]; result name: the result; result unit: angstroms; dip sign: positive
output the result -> -2.0 angstroms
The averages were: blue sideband 10.1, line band 11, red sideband 10.9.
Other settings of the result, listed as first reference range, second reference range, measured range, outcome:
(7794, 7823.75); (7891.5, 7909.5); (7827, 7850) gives 1.6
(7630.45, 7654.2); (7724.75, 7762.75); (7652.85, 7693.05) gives 2.8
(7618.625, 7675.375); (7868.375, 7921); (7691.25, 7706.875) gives 2.0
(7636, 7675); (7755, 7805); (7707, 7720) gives 0.5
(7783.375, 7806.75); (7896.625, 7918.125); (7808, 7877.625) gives 2.1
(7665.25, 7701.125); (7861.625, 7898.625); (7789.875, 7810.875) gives -0.2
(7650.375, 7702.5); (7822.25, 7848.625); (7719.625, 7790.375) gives -2.4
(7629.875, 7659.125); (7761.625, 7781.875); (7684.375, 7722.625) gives 3.2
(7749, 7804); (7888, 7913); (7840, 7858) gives 0.8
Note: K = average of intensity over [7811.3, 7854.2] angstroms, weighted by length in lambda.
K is 10.8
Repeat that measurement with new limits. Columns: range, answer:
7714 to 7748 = 10.8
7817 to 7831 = 10.9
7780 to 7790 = 10.8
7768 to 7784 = 10.9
